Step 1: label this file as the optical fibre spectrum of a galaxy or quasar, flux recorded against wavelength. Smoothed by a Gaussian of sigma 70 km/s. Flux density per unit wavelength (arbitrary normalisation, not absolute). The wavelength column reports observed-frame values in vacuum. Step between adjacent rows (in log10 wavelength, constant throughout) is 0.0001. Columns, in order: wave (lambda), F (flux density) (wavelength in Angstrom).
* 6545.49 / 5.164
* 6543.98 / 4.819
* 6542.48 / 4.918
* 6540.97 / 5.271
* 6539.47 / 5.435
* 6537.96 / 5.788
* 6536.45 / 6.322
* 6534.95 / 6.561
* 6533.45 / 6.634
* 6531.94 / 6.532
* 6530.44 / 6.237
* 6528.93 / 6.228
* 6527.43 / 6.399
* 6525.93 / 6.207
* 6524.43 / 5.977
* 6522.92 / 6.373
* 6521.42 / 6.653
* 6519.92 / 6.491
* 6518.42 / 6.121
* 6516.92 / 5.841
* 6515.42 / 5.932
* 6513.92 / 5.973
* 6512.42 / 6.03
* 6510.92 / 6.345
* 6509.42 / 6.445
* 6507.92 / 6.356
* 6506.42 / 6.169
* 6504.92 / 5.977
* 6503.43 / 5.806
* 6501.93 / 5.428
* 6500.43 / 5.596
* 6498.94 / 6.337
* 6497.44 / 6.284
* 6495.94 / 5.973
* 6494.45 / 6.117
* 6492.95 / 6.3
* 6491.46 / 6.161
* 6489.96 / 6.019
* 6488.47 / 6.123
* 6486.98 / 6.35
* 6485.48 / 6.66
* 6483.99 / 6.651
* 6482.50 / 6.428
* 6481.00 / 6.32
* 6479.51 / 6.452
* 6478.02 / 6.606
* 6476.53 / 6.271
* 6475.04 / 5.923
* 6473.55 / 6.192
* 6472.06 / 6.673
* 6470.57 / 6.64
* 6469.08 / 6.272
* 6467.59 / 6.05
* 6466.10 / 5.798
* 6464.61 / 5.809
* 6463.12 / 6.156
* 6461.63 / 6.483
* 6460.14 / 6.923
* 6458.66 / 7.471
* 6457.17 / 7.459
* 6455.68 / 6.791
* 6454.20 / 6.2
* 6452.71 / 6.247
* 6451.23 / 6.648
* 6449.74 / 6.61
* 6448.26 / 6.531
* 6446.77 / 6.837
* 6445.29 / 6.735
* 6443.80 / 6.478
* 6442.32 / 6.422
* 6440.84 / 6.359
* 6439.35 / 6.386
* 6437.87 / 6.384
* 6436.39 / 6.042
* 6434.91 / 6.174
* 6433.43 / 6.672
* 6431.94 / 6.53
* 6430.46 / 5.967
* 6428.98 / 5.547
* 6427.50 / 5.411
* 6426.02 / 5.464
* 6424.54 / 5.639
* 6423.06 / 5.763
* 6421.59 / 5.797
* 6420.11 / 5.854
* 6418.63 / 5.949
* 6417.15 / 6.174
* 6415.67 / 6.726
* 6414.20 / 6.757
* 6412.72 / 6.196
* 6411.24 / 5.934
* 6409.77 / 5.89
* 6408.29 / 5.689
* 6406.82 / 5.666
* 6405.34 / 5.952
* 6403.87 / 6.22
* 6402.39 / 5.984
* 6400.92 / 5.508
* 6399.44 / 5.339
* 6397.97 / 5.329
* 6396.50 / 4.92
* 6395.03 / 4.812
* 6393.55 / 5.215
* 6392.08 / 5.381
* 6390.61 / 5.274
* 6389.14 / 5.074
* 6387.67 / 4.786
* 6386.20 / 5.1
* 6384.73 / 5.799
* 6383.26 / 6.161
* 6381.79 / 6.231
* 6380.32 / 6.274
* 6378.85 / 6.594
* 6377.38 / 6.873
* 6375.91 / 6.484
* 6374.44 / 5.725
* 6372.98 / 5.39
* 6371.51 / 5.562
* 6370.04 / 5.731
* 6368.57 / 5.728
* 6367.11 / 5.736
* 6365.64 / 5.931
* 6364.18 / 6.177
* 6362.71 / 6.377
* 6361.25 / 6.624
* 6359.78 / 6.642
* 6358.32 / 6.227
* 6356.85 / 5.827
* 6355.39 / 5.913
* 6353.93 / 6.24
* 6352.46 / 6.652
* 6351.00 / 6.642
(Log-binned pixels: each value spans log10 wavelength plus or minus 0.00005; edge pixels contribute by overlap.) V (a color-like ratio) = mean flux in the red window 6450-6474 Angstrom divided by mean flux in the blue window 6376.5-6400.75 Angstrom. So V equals 1.16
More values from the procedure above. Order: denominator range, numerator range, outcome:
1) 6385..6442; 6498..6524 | 1.05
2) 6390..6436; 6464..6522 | 1.07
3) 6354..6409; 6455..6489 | 1.11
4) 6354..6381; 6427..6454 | 1.04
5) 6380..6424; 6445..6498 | 1.12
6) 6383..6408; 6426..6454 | 1.16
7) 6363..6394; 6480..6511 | 1.07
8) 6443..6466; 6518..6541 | 0.94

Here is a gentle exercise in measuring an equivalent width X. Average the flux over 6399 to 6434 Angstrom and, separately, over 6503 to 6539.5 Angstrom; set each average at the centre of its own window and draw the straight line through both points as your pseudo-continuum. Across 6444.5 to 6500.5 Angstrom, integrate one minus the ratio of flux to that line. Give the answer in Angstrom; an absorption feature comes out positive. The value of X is -2.96 Angstrom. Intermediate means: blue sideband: 5.94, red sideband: 6.21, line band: 6.41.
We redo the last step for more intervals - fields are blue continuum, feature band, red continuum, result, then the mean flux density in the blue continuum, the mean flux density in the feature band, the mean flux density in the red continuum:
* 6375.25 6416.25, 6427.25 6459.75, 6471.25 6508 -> -2.54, 5.79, 6.47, 6.21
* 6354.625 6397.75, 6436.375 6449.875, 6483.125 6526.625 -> -1.14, 5.81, 6.5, 6.16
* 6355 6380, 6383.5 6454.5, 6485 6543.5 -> 2.01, 6.1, 5.93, 6.1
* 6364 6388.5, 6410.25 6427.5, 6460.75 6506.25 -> 0.05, 5.89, 6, 6.2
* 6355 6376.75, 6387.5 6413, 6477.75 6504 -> 2.31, 6.01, 5.51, 6.19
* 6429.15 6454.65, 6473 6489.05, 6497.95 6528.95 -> -0.29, 6.41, 6.37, 6.13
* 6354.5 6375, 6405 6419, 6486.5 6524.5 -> -0.18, 5.98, 6.1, 6.12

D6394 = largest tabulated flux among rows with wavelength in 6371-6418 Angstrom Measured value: 6.873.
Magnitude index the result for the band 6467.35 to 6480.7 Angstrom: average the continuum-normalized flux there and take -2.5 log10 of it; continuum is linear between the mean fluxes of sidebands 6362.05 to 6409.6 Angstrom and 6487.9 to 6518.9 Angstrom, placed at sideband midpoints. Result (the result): -0.067 mag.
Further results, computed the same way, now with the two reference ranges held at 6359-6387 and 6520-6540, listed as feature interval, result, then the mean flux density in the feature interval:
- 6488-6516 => 0.03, 6.07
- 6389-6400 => 0.18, 5.17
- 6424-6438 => 0.03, 5.97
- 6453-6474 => -0.05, 6.49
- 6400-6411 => 0.05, 5.84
